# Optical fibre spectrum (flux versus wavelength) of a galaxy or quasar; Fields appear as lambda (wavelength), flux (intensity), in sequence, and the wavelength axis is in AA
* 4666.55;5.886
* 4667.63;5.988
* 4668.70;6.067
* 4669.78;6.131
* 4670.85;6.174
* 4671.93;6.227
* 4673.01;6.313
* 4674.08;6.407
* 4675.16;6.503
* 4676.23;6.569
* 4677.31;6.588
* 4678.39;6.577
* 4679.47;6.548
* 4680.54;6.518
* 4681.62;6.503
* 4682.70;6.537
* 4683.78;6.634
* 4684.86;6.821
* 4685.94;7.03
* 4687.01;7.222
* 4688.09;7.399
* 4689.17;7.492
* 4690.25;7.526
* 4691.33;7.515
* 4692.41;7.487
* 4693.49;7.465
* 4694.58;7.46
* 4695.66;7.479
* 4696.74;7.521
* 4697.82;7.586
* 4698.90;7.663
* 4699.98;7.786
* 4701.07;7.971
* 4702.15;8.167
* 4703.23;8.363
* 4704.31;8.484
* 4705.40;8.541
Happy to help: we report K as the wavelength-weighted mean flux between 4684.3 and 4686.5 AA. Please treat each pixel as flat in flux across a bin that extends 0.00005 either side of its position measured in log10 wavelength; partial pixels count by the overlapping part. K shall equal 6.95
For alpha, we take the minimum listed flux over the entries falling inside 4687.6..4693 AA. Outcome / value 7.399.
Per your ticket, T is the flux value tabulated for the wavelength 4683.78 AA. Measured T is 6.634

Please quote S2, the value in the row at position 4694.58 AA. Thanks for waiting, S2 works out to 7.46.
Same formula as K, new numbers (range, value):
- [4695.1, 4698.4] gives 7.54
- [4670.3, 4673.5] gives 6.23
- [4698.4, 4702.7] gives 7.9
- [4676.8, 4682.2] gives 6.54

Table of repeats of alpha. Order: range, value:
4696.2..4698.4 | 7.521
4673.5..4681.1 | 6.407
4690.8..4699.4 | 7.46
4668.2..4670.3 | 6.067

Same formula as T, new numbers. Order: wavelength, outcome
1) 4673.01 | 6.313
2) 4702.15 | 8.167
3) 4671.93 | 6.227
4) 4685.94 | 7.03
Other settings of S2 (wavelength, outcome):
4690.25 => 7.526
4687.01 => 7.222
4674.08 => 6.407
